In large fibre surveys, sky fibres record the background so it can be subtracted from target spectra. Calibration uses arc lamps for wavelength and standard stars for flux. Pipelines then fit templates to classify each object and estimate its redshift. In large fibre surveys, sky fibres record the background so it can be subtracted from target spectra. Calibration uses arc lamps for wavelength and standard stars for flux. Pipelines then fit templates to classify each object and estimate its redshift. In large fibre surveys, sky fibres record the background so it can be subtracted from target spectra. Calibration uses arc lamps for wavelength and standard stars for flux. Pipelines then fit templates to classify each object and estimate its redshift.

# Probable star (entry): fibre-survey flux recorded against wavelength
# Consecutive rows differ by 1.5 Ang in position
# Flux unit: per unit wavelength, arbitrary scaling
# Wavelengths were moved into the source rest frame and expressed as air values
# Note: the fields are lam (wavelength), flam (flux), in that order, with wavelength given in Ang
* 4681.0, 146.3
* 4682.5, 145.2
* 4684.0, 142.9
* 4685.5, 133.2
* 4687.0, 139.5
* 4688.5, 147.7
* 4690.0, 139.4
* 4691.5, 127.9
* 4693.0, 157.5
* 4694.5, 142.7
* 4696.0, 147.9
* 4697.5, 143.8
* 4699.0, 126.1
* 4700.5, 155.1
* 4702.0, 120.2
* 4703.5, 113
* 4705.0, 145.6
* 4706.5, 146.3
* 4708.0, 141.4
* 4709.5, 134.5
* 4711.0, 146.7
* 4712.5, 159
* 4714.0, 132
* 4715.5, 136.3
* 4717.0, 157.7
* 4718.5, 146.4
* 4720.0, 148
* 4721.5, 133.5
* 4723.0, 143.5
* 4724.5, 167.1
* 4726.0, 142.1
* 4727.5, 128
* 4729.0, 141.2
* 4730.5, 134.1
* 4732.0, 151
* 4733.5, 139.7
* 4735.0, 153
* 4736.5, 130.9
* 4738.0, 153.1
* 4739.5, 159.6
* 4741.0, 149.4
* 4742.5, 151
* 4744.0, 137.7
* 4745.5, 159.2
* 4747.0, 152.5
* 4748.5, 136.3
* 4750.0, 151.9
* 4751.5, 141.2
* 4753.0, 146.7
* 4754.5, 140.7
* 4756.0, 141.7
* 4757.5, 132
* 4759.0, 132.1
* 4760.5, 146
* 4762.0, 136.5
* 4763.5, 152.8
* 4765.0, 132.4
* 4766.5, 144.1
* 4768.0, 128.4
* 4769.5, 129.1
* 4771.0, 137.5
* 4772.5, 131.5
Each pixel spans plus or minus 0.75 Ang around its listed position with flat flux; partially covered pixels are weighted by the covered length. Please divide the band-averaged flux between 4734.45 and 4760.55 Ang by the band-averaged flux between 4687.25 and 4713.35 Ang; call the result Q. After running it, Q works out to 1.03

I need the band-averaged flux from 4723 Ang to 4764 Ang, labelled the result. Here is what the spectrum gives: 145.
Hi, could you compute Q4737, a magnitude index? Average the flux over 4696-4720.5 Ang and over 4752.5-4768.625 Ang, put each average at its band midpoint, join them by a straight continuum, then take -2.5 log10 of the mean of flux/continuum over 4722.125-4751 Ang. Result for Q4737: -0.05 mag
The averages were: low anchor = 141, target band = 146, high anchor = 139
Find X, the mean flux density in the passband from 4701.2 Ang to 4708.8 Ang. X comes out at 133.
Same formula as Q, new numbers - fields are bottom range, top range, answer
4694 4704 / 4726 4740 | 1.05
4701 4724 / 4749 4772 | 0.99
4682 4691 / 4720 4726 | 1.05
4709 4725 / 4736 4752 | 1.01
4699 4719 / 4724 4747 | 1.04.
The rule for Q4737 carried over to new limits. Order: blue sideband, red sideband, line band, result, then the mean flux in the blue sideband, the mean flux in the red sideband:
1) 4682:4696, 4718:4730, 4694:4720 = 0.01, 142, 143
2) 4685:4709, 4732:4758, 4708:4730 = -0.01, 139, 146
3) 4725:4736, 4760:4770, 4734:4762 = -0.04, 142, 139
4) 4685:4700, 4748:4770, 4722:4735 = -0.03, 141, 140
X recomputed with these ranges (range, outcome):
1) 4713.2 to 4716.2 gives 135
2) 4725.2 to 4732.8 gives 139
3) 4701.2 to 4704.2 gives 117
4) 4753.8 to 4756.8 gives 141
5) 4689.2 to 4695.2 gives 142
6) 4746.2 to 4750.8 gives 147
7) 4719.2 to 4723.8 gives 142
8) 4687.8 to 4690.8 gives 143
